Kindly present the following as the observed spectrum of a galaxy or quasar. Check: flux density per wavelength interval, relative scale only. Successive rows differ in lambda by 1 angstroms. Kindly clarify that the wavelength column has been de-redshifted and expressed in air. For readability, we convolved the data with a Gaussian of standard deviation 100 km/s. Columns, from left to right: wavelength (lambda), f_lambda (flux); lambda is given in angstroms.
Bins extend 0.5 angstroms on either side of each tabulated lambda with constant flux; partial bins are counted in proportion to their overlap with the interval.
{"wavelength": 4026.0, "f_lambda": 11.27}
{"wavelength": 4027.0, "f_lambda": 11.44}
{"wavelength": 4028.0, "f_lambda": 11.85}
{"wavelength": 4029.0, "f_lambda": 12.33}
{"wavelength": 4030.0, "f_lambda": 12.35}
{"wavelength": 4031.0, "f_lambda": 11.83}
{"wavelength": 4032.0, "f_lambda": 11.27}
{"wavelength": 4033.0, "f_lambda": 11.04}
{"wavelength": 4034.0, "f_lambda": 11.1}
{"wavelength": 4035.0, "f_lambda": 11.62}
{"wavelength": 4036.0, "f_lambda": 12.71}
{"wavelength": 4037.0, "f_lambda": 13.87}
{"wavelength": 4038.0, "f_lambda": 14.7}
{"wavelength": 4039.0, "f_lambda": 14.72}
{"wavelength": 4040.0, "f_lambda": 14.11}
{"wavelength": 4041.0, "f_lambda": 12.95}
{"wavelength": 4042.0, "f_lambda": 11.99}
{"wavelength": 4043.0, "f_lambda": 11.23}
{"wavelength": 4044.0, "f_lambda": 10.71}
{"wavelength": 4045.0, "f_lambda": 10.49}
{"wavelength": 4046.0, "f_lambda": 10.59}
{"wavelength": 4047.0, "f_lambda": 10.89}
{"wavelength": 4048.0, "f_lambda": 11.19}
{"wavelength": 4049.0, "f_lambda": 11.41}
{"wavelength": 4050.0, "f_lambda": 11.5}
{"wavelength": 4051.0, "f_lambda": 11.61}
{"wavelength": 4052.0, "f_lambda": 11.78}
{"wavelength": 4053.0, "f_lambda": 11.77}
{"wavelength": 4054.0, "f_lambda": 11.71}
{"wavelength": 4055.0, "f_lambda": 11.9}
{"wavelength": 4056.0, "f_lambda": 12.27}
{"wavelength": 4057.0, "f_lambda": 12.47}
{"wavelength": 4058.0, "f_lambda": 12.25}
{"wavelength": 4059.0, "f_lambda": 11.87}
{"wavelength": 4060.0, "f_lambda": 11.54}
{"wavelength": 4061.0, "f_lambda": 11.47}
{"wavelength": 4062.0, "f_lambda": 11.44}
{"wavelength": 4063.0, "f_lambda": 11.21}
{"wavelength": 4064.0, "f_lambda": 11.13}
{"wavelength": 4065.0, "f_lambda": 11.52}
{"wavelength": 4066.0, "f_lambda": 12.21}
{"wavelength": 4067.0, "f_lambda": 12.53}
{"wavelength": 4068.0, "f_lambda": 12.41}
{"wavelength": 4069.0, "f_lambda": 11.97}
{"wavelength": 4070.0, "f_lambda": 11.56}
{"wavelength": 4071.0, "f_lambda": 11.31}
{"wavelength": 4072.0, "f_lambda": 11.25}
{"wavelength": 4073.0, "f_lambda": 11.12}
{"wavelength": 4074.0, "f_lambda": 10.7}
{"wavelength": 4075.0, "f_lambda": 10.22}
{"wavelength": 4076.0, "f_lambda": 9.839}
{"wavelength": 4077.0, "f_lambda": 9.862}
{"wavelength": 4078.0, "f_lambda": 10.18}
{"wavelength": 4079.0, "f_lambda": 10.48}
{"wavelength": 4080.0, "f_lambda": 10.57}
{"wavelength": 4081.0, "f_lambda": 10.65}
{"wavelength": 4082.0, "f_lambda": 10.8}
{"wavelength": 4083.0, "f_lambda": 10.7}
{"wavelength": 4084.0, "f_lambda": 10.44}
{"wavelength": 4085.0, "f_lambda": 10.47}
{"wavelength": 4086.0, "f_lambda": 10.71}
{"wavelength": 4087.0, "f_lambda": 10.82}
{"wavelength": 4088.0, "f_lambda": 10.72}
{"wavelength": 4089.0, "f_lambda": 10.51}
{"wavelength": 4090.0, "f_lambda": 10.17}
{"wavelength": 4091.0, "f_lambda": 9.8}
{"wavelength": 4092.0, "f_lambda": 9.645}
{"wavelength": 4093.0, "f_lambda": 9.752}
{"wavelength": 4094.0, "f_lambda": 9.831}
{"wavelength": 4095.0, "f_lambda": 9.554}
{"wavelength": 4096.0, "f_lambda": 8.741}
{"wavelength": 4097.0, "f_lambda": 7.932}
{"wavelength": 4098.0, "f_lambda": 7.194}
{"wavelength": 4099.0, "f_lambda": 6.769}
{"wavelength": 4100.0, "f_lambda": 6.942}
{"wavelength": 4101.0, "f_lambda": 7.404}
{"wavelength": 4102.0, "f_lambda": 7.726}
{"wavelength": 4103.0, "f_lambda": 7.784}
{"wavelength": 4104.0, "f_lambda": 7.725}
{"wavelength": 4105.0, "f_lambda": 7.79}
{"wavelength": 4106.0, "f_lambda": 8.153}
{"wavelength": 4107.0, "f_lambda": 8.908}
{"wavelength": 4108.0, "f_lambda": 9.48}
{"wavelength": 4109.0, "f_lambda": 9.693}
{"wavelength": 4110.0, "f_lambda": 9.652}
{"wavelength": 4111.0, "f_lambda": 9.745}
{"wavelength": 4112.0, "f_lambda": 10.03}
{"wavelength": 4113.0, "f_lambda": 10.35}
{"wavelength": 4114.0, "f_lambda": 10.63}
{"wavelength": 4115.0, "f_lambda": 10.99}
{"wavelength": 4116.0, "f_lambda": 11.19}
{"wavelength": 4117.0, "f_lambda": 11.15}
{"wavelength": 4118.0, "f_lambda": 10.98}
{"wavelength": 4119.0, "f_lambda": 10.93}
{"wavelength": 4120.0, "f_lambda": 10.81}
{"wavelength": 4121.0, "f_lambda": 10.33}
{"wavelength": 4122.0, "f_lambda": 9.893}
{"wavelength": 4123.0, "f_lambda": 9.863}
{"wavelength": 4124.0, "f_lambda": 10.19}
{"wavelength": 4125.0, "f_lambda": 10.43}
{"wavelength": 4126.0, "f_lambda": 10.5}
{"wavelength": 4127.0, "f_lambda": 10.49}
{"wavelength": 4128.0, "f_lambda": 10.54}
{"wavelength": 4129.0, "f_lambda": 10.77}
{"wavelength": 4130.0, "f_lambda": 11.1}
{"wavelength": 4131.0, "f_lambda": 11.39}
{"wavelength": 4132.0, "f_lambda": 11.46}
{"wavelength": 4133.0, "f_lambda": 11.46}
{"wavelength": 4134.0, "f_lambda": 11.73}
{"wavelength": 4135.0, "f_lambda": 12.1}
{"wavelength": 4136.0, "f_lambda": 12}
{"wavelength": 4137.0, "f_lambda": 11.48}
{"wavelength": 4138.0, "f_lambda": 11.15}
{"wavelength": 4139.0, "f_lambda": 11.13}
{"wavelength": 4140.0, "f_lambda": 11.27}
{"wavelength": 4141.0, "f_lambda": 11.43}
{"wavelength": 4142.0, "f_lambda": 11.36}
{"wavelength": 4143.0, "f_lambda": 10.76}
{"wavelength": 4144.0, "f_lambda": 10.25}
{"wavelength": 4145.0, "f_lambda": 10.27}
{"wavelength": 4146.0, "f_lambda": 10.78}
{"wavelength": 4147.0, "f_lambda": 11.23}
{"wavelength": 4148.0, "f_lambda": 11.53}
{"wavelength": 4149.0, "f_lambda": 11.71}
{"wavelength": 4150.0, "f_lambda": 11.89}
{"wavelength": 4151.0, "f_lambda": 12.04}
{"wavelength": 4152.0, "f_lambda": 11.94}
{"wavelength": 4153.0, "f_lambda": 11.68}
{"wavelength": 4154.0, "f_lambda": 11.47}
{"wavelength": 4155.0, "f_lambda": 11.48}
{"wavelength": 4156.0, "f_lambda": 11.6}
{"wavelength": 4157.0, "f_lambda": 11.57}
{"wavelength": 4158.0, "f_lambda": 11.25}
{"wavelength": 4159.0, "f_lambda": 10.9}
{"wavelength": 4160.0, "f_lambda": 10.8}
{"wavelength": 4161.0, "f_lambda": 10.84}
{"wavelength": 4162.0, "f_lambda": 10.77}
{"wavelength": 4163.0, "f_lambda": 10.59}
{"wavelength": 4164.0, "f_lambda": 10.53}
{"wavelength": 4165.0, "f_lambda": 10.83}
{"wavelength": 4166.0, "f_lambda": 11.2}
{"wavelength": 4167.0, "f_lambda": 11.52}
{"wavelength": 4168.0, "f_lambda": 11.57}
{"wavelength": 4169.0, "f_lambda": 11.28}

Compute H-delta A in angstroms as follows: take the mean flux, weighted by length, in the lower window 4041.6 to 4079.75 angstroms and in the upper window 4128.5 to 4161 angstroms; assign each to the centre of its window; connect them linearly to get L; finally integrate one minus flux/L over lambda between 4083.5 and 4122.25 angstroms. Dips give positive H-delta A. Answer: 6.2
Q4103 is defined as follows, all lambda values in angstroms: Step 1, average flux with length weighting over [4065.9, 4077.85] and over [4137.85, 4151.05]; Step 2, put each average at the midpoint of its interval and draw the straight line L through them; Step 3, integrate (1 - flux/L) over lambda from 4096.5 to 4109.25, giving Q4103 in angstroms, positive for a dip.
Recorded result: 3.71 angstroms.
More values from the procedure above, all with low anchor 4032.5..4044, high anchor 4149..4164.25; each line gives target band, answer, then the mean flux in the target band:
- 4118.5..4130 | 1.2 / 10.5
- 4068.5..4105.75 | 7.4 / 9.71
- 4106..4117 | 1.7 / 10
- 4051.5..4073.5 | 1.1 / 11.8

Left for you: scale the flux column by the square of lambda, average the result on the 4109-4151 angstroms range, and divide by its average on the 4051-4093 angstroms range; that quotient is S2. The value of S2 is 1.01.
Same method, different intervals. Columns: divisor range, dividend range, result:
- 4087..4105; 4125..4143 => 1.31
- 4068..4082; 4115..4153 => 1.05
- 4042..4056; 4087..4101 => 0.81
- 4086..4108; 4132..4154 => 1.32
